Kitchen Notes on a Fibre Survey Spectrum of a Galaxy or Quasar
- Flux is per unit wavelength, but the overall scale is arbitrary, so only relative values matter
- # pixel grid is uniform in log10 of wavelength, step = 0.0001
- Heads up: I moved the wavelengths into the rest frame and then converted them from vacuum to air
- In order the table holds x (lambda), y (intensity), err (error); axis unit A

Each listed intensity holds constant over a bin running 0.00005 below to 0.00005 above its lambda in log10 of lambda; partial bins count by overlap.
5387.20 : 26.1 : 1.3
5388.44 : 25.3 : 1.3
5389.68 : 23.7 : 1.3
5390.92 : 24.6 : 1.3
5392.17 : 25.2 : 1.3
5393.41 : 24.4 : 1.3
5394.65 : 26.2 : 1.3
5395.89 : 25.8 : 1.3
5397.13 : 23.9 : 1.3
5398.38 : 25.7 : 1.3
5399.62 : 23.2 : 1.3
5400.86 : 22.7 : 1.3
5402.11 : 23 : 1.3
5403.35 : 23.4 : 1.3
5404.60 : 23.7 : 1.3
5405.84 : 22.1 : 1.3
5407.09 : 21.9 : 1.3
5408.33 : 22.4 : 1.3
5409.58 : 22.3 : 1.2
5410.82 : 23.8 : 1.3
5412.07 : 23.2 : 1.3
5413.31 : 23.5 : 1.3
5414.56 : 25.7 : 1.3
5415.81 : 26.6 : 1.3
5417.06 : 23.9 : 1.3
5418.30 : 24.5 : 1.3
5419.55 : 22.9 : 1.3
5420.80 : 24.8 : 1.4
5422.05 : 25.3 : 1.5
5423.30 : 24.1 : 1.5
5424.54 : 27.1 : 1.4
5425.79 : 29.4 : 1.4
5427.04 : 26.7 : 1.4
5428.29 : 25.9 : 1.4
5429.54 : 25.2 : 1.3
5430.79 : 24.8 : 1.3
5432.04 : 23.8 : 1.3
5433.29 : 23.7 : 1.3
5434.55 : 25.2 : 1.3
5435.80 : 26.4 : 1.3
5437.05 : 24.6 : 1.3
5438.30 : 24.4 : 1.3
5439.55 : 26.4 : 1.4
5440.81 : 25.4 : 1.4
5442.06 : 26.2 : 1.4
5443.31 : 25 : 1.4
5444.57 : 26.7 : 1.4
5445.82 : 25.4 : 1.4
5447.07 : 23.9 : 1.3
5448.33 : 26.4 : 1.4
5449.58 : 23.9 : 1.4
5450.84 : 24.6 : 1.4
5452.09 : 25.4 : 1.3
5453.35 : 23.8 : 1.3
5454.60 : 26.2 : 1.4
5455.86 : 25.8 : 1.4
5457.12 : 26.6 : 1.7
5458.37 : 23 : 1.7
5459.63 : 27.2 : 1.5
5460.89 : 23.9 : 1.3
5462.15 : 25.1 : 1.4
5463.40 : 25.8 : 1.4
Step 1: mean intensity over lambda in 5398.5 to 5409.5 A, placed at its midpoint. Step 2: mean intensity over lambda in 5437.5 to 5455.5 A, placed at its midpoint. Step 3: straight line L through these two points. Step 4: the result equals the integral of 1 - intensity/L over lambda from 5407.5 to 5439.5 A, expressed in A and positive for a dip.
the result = -1.1 A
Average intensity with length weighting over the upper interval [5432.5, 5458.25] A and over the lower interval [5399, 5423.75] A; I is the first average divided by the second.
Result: 1.07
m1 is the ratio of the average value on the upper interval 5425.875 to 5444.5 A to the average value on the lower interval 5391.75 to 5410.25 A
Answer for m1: 1.1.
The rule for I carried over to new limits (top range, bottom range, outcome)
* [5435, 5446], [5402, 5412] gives 1.12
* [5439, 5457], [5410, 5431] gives 1.01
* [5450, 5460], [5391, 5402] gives 1.03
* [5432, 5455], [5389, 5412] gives 1.06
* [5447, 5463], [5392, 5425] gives 1.04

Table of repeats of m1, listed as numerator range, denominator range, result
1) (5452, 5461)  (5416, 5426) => 1.01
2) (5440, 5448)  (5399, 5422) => 1.08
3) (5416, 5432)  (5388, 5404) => 1.04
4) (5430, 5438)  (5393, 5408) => 1.04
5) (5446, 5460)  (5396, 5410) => 1.08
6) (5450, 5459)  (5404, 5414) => 1.09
